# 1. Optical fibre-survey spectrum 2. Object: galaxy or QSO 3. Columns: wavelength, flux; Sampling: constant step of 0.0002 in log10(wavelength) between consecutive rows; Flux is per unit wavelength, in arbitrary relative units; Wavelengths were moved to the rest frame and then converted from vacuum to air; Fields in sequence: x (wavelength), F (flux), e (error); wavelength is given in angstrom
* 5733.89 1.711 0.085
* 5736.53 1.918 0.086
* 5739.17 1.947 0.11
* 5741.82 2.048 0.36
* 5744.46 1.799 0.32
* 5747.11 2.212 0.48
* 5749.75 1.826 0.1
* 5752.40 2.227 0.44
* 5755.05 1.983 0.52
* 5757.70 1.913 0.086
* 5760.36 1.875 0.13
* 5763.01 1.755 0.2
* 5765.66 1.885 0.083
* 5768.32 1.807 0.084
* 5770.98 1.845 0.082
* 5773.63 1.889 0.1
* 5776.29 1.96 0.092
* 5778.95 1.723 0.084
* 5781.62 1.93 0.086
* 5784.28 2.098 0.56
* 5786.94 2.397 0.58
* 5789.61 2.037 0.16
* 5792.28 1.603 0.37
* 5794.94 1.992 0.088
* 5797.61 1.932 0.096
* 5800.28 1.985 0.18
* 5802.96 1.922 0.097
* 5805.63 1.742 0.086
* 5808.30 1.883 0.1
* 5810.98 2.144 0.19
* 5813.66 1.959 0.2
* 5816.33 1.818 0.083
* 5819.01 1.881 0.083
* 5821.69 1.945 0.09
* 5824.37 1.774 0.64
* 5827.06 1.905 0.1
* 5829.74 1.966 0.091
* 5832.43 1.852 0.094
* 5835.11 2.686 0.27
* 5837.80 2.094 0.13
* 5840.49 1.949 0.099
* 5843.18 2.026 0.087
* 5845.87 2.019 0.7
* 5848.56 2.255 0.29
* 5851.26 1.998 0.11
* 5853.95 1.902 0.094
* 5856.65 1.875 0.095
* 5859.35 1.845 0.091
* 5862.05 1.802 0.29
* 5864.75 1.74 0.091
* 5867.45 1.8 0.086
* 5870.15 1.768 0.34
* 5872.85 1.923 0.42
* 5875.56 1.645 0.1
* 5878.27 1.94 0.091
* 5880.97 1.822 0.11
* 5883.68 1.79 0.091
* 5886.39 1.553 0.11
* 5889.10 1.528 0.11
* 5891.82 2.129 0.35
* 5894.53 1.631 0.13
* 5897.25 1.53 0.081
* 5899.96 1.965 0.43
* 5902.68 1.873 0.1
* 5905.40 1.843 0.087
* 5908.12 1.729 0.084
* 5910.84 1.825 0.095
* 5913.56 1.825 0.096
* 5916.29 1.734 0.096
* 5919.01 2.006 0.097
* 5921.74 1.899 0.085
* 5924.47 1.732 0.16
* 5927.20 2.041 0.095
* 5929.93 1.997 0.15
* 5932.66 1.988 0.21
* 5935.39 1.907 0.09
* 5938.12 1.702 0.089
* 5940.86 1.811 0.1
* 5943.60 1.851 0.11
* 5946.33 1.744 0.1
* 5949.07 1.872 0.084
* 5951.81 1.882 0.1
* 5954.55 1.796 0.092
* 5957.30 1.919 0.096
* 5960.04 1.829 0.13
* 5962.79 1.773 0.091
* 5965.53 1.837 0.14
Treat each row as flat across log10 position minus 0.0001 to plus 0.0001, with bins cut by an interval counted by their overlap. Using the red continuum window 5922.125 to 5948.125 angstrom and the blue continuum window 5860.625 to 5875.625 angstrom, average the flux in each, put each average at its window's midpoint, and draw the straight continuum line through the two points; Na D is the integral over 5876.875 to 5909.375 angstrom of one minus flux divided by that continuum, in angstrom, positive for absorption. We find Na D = 0.74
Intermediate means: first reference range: 1.79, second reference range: 1.87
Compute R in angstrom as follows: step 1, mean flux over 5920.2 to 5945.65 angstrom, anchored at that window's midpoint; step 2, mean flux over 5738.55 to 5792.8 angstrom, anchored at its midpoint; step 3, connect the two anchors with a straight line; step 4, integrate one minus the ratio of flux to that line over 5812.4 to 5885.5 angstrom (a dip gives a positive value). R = -0.4 angstrom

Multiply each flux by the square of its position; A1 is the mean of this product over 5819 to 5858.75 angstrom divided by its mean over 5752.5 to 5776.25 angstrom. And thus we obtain 1.1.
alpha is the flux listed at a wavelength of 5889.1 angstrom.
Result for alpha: 1.528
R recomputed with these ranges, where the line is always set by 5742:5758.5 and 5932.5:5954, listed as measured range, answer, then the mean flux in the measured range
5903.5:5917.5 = 0.51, 1.79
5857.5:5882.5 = 1.15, 1.81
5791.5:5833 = 1.04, 1.9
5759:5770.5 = 0.90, 1.83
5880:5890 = 1.12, 1.67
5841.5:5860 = -0.76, 1.99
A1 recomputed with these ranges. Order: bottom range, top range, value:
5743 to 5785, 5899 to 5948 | 1.02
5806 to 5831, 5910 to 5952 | 1.01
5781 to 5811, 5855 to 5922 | 0.95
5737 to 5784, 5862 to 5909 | 0.97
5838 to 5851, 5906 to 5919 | 0.90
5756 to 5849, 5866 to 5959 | 0.97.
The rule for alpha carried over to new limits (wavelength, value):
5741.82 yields 2.048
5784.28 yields 2.098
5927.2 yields 2.041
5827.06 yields 1.905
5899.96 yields 1.965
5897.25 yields 1.53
